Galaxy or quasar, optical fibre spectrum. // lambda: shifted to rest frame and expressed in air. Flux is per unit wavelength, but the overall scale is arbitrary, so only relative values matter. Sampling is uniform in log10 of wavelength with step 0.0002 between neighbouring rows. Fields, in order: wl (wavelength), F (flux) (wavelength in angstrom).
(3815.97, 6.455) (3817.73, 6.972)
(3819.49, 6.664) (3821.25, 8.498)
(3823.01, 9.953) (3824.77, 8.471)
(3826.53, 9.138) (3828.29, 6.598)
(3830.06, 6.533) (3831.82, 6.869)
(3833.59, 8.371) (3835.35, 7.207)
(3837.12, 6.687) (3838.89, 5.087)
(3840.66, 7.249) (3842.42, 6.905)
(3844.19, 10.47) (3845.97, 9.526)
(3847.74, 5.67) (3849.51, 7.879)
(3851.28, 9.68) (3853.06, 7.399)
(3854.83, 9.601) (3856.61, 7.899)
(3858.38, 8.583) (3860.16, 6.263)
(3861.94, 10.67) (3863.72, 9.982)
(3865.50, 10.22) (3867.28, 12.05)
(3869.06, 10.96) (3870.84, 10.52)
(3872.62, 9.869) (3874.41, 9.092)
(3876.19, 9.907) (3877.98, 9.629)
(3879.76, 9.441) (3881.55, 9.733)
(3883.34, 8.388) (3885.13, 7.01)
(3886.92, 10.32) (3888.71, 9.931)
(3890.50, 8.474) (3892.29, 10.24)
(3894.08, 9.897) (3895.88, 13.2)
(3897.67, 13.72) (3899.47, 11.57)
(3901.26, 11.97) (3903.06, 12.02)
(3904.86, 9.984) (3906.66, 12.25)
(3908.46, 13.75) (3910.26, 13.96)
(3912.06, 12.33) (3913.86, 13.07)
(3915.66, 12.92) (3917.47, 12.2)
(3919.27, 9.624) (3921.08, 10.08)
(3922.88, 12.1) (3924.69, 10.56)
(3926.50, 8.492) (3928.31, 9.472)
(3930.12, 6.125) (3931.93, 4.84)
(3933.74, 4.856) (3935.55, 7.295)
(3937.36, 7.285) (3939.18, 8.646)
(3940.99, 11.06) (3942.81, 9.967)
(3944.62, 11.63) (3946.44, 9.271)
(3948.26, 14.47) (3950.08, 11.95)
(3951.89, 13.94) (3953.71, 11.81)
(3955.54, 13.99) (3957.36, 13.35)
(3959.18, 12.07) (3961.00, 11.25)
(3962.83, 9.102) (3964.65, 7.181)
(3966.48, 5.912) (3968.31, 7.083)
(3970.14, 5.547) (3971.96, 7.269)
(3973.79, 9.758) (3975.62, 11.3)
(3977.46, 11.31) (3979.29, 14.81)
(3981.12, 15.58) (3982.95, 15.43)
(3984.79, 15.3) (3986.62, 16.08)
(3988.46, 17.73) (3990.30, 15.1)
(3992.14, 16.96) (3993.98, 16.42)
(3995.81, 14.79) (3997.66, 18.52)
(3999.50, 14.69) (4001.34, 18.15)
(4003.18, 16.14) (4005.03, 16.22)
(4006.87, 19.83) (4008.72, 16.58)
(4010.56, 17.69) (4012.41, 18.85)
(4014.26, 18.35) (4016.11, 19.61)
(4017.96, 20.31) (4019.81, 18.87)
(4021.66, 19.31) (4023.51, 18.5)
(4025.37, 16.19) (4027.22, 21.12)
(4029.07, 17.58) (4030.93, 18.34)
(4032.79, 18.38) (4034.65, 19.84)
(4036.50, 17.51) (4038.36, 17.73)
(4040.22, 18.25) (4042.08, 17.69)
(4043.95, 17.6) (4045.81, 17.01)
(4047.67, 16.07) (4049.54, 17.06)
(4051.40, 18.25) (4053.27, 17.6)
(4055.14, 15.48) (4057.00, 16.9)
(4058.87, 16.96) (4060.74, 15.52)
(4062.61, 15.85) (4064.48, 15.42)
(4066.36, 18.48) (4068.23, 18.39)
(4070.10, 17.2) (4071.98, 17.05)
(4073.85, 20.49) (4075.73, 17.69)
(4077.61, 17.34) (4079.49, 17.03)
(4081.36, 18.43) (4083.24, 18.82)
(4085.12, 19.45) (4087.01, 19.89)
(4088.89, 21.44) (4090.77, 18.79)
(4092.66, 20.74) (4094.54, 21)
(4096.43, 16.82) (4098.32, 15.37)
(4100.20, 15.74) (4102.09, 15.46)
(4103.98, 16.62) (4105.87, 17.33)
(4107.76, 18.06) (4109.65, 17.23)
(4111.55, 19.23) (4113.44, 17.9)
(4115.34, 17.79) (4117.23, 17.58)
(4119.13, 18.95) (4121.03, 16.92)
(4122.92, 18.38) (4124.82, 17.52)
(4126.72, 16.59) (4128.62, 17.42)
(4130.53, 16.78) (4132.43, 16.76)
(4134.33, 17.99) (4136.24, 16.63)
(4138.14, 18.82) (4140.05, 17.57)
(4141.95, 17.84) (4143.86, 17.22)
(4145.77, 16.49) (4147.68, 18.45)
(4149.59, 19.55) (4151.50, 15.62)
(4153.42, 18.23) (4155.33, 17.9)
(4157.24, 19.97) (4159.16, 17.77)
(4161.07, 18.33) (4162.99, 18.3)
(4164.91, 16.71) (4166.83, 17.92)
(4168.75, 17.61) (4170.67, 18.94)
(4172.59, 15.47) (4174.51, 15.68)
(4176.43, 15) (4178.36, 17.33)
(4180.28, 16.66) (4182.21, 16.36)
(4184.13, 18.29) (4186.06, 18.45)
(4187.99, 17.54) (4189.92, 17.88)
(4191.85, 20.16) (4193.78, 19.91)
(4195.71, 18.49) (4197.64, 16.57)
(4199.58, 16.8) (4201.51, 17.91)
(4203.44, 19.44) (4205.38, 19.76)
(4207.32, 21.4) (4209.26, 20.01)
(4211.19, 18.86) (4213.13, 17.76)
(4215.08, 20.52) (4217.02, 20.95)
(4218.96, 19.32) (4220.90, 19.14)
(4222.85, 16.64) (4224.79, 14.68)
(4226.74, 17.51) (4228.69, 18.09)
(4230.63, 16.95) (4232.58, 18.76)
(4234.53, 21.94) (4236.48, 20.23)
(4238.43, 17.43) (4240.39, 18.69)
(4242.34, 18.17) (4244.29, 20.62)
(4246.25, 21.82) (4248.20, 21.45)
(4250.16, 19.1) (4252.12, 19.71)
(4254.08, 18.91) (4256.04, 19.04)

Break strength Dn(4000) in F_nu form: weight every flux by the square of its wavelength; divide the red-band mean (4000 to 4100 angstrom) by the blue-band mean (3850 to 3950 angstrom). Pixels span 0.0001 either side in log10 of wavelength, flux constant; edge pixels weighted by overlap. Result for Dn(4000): 1.92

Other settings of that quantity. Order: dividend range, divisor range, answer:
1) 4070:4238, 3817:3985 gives 2.08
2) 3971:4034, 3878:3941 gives 1.71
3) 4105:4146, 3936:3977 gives 1.89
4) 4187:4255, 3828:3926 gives 2.29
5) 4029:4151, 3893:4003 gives 1.62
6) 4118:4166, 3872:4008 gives 1.69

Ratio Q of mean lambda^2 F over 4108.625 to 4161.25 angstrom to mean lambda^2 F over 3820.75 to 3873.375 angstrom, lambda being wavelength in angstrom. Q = 2.41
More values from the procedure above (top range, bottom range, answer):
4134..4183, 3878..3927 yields 1.80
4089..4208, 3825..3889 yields 2.38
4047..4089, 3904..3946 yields 1.88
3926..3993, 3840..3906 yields 1.18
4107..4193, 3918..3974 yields 2.04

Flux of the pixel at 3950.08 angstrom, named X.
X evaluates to 11.95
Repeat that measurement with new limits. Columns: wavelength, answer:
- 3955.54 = 13.99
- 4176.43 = 15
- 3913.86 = 13.07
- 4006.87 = 19.83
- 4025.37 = 16.19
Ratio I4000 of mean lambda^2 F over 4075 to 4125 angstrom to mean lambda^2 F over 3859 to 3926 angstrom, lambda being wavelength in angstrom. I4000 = 1.87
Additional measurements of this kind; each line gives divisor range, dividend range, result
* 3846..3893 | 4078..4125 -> 2.21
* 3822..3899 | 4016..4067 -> 2.16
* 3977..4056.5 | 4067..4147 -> 1.08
